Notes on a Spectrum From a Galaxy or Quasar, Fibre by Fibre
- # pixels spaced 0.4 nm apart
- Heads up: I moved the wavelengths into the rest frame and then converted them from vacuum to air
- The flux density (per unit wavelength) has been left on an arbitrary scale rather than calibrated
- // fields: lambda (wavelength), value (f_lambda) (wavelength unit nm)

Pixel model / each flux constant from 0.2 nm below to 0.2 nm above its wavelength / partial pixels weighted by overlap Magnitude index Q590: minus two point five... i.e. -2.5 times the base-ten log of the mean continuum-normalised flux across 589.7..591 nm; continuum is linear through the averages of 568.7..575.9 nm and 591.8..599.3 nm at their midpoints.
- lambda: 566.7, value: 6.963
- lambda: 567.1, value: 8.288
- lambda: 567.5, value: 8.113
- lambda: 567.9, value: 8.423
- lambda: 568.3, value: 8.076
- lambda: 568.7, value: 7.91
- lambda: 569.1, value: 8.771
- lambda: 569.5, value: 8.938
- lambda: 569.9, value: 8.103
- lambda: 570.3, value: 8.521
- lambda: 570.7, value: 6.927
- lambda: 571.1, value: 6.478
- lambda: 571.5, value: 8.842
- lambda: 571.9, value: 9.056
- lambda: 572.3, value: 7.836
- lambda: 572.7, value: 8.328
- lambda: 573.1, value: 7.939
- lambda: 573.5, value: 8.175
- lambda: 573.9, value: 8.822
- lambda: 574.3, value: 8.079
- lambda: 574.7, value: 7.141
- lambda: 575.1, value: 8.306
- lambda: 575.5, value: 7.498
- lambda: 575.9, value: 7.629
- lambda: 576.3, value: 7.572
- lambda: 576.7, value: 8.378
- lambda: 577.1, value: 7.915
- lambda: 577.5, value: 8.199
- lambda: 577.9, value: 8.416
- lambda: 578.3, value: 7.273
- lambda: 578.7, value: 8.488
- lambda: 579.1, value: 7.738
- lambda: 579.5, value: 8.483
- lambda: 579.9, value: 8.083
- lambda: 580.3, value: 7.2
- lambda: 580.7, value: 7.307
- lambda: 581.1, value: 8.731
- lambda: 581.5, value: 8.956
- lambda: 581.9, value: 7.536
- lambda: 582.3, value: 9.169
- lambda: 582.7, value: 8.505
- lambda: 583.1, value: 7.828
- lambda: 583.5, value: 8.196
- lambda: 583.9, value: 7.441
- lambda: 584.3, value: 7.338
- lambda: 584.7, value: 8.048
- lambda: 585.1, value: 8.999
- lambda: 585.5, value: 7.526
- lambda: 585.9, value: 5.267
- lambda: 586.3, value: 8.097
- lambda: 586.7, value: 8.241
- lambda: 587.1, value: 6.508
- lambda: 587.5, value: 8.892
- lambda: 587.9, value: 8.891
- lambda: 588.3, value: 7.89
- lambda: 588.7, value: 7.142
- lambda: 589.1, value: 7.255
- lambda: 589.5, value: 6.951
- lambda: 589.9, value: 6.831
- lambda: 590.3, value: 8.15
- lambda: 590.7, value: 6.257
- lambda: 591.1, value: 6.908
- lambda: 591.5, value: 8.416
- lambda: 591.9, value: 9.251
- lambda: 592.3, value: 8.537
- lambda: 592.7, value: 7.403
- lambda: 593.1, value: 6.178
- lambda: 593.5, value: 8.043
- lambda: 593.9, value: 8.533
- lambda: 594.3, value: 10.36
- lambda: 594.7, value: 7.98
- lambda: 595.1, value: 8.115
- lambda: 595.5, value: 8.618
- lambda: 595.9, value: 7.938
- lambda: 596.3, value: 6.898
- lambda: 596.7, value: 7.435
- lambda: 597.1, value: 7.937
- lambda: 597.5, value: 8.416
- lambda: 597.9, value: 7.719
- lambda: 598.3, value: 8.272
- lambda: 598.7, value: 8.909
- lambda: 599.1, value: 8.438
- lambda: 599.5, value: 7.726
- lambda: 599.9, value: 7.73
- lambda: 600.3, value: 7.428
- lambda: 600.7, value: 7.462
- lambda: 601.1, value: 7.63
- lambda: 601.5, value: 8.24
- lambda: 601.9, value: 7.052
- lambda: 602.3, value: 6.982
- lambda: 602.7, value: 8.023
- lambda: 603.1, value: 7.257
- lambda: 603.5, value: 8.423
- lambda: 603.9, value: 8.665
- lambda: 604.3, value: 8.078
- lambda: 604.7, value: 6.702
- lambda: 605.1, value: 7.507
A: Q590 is 0.15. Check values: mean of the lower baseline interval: 8.08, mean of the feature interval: 7.07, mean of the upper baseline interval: 8.14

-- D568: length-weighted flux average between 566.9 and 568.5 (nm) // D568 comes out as 8.23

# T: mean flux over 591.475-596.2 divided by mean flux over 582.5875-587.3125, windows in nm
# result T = 1.1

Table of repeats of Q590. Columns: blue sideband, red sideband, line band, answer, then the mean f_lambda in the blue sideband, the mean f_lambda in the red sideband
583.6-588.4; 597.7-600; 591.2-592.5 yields -0.09 mag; 7.77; 8.15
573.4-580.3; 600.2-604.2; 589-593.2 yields 0.05 mag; 7.99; 7.73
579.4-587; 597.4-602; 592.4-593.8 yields 0.07 mag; 7.92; 7.93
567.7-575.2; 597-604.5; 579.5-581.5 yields 0.01 mag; 8.14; 7.91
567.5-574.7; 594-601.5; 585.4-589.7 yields 0.08 mag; 8.16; 8.07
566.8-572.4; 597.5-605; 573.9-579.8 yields 0.01 mag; 8.15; 7.83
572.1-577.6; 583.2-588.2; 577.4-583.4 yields -0.03 mag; 7.98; 7.79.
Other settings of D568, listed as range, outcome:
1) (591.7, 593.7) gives 7.88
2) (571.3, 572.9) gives 8.52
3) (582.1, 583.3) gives 8.5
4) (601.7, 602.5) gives 7.02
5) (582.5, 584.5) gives 7.86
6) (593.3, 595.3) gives 8.61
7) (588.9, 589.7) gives 7.1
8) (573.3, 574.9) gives 8.05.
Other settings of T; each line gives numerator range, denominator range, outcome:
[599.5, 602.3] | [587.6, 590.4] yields 0.99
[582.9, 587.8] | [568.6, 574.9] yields 0.95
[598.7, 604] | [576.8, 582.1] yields 0.97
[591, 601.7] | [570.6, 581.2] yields 1.01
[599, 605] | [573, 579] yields 0.97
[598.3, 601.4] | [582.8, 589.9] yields 1.04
